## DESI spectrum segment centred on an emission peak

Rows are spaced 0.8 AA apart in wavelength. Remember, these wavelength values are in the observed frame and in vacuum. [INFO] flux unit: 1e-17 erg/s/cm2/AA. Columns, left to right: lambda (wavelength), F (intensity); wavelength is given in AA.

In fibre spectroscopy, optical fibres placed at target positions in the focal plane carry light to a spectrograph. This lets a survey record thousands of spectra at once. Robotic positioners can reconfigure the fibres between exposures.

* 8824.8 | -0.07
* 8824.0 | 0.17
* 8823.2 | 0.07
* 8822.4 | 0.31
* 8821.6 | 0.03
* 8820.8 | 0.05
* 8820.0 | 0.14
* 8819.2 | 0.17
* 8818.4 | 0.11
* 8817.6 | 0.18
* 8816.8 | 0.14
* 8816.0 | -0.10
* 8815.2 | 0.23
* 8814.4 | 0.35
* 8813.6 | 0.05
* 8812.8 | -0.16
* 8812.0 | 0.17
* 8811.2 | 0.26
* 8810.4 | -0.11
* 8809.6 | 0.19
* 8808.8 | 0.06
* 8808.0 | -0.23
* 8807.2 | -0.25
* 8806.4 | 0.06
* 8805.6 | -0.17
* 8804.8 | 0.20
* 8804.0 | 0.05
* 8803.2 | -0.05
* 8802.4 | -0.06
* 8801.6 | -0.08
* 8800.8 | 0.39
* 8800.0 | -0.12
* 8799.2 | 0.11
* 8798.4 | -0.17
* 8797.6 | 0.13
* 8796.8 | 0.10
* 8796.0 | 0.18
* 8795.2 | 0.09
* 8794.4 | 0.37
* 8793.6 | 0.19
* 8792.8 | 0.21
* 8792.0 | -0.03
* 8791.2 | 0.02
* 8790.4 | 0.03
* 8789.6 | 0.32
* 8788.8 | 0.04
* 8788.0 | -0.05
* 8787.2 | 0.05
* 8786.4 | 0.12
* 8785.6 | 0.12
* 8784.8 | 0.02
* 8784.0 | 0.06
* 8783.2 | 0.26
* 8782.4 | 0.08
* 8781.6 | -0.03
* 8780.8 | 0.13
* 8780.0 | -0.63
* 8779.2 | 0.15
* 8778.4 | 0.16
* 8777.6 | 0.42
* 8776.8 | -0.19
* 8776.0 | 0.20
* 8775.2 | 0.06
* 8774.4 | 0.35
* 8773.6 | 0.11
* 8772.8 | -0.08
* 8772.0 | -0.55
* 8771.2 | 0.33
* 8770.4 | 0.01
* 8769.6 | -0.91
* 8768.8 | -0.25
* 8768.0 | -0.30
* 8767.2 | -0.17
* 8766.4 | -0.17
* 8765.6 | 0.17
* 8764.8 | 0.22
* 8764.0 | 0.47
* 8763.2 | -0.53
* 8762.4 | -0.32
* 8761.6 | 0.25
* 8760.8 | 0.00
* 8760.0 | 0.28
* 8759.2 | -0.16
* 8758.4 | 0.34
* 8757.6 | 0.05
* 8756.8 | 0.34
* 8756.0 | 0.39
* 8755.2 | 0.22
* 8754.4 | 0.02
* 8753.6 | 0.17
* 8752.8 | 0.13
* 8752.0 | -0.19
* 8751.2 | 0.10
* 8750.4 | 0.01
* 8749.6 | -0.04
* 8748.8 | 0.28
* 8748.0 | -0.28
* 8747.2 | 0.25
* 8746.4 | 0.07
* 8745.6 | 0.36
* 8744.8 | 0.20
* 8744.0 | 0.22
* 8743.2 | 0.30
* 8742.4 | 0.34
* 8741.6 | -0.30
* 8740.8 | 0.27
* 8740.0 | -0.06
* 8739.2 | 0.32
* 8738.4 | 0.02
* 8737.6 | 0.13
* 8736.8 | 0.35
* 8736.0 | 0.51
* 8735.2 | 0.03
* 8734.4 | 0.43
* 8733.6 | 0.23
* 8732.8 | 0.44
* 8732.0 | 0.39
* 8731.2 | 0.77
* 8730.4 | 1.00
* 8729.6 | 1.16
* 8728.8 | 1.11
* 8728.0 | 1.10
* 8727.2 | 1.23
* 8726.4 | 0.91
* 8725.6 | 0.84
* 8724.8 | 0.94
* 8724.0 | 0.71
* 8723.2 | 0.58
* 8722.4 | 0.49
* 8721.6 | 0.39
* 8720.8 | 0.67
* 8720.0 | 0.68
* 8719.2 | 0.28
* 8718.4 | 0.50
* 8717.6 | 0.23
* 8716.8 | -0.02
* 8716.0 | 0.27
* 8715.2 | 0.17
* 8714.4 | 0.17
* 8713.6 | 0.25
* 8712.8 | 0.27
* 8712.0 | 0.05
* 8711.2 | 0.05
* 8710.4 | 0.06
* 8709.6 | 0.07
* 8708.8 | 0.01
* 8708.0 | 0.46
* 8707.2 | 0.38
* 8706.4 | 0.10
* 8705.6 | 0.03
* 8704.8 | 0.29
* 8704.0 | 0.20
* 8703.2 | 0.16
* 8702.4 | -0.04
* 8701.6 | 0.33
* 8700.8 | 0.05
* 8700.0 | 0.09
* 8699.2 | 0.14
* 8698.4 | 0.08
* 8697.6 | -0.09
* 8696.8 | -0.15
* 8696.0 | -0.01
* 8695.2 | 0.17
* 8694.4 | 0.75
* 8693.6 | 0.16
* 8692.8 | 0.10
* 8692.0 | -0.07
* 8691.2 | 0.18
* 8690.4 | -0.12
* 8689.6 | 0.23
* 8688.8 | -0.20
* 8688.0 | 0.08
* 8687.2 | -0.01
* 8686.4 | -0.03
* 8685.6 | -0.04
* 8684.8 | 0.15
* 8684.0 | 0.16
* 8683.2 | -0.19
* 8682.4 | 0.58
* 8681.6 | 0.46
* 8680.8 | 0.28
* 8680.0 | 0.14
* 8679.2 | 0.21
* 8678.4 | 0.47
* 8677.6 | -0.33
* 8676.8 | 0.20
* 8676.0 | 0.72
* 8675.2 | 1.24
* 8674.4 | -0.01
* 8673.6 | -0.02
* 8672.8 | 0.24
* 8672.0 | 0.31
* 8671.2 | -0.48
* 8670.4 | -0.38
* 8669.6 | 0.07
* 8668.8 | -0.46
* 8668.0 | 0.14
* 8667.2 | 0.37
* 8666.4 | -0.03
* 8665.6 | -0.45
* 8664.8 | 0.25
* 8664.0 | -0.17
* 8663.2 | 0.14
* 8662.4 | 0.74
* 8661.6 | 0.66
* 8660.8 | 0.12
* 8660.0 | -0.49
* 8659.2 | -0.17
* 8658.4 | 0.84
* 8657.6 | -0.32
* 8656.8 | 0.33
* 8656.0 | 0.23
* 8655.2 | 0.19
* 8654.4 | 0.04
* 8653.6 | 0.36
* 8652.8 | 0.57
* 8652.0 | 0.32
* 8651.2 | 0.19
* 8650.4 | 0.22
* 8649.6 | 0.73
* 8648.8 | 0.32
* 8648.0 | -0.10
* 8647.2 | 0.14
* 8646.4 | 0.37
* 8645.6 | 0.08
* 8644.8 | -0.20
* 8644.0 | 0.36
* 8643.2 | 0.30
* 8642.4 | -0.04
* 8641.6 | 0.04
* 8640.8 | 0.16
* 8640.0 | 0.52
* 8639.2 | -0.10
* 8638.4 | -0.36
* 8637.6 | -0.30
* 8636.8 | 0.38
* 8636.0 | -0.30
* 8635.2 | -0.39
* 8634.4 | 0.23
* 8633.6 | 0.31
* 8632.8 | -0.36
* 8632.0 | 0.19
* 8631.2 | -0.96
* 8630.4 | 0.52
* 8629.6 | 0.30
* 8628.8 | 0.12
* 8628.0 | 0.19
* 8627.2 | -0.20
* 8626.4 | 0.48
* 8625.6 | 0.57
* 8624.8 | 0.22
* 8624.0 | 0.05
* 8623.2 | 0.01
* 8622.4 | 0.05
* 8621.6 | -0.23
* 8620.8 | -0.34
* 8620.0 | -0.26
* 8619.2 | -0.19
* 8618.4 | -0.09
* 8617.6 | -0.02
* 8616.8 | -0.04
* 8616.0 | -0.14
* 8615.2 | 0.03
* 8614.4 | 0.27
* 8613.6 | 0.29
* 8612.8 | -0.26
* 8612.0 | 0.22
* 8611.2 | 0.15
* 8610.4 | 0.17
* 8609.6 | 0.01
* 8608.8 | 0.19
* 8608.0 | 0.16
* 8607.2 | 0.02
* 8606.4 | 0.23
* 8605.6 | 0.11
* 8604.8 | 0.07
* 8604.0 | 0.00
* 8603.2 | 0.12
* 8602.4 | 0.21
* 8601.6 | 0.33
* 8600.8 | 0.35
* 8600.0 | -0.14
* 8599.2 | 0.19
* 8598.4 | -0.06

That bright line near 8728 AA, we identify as [O II]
